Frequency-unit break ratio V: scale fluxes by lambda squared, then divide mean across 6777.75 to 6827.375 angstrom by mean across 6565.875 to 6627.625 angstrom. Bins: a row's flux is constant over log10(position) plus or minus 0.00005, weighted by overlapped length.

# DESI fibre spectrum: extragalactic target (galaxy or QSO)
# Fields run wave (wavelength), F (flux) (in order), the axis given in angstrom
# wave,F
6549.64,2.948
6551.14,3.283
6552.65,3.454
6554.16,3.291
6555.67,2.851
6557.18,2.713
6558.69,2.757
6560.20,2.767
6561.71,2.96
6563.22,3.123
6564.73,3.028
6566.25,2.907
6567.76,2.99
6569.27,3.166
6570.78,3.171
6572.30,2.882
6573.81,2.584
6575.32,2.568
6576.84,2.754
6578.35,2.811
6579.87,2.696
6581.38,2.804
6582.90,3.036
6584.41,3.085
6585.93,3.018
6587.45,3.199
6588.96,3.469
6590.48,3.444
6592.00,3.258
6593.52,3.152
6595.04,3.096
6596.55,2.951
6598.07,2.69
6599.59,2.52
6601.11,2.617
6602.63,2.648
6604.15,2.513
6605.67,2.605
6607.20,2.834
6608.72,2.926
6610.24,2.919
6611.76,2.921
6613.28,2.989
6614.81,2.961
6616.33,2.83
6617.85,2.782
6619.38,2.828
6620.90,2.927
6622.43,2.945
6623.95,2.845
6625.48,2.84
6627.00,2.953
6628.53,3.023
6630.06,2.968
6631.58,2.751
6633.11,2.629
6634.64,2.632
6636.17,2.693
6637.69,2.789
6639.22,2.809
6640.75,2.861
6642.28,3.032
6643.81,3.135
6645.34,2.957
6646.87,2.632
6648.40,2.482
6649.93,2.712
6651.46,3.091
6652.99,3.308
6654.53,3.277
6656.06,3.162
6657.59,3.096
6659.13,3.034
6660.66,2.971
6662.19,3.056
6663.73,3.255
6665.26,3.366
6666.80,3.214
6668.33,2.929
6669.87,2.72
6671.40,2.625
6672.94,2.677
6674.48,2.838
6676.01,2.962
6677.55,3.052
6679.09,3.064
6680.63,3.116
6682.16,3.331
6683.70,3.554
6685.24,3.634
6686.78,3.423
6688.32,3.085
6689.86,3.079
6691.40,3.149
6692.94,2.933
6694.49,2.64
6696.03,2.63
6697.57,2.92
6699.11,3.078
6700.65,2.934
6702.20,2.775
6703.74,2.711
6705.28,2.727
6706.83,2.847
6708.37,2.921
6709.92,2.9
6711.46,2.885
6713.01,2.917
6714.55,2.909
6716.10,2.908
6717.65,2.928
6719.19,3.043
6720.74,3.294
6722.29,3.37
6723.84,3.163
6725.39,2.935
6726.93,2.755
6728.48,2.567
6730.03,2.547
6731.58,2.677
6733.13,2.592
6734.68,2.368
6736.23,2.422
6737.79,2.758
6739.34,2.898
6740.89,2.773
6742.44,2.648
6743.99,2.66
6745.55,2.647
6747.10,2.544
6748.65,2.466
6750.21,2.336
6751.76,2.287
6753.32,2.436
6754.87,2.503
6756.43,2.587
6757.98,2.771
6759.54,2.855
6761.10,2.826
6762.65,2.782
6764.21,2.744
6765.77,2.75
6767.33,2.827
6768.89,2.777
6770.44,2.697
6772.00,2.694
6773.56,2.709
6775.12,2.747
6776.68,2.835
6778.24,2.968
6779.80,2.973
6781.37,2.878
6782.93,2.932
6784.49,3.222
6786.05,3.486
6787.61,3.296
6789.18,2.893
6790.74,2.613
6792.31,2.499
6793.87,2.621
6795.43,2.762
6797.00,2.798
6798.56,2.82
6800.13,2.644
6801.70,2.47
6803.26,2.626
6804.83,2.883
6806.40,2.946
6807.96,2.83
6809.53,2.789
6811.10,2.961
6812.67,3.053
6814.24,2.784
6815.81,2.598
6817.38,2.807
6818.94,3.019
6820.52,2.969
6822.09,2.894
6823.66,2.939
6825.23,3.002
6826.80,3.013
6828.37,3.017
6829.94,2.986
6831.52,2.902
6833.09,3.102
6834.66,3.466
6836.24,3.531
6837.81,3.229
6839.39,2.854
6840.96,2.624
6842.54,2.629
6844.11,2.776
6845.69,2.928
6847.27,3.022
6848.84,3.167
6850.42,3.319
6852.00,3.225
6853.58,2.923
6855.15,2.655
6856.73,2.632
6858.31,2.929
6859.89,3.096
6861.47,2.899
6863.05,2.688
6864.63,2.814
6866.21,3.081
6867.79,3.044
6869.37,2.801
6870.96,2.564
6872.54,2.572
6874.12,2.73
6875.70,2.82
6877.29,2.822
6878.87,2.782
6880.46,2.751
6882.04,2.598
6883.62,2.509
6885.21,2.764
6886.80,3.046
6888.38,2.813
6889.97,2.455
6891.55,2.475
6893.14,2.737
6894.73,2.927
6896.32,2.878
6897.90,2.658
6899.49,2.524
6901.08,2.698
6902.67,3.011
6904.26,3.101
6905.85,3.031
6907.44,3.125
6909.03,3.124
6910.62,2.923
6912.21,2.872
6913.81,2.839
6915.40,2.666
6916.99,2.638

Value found 1.05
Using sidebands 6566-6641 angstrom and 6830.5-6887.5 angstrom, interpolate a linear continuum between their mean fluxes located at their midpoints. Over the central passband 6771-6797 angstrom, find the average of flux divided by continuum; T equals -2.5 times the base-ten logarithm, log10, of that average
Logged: 0.006 mag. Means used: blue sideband 2.89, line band 2.88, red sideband 2.9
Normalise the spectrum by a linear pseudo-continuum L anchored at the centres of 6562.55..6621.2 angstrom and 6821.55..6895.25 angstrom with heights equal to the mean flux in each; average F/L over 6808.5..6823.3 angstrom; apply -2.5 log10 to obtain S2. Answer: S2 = 0.01 mag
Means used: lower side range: 2.91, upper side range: 2.88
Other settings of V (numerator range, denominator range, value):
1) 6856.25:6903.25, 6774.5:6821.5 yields 0.99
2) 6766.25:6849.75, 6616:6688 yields 1.02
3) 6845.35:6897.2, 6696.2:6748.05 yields 1.05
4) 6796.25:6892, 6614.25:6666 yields 1.04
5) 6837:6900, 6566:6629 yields 1.05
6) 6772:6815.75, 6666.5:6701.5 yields 0.97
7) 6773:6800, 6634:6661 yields 1.03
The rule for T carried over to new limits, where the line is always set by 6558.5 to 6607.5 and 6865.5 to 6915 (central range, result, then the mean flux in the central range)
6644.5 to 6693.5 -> -0.06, 3.06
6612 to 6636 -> 0.02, 2.86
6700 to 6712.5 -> 0.01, 2.84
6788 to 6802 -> 0.05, 2.7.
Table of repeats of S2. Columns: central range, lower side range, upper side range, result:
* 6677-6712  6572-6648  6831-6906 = -0.05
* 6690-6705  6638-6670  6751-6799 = 0.02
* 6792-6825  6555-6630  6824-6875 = 0.05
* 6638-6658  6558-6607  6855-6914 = -0.03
